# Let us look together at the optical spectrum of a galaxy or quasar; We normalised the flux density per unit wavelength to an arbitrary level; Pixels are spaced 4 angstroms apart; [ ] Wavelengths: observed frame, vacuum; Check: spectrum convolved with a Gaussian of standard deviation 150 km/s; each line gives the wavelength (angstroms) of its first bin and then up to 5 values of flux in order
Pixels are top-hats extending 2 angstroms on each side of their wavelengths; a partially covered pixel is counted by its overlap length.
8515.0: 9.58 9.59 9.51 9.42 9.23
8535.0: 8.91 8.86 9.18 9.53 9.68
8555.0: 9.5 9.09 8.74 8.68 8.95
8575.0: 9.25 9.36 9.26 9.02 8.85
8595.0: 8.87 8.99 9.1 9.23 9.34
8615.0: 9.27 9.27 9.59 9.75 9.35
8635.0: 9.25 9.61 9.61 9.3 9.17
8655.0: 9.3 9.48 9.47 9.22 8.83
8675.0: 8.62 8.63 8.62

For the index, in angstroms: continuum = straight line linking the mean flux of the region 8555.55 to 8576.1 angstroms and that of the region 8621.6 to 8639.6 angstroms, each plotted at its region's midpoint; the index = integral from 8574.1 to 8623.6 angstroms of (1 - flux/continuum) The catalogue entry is 0.4 angstroms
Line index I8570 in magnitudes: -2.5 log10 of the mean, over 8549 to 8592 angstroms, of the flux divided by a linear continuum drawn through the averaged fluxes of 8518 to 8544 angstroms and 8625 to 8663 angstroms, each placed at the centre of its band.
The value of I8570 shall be 0.02 mag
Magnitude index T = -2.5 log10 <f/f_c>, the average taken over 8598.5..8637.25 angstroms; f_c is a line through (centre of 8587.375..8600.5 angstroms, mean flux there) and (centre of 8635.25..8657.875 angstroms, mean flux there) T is -0.02 mag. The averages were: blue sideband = 8.91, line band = 9.33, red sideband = 9.39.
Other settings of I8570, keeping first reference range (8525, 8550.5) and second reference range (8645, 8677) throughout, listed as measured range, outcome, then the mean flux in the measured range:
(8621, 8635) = -0.04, 9.52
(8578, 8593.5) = 0.01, 9.1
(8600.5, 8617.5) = 0.00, 9.23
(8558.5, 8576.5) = 0.03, 8.92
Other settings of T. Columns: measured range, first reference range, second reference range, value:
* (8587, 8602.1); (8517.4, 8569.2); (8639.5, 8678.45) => 0.03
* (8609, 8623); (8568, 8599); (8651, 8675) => -0.03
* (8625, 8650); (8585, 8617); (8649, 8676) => -0.04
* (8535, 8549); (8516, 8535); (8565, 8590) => 0.02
